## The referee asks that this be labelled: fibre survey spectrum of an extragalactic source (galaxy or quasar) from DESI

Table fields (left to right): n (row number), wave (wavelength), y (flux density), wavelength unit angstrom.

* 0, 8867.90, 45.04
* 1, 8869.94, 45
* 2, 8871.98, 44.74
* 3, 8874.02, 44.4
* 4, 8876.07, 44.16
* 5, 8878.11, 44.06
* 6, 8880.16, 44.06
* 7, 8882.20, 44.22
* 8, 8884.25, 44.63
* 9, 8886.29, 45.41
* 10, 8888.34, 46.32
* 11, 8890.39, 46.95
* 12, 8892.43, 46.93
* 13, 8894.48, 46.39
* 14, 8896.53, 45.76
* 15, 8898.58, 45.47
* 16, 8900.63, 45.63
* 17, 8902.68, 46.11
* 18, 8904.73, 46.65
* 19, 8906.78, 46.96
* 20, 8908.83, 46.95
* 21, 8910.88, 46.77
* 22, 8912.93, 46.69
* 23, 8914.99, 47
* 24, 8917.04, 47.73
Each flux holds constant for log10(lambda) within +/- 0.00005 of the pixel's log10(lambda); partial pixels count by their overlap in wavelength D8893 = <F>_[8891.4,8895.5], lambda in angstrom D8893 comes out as 46.7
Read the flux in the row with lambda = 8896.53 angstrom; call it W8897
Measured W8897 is 45.76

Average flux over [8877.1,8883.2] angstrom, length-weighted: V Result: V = 44.1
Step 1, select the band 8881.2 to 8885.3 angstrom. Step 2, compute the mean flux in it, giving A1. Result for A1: 44.4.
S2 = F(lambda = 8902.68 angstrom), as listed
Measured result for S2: 46.11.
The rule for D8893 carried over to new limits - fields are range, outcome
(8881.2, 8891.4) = 45.5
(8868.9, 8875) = 44.8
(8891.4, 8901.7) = 46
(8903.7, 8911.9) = 46.9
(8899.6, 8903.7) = 45.9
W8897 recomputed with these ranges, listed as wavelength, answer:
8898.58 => 45.47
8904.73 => 46.65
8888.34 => 46.32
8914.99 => 47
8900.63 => 45.63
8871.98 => 44.74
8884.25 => 44.63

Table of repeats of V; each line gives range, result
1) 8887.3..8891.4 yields 46.6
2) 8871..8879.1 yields 44.3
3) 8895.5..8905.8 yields 45.9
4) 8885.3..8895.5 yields 46.4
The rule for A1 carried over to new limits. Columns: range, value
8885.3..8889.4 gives 45.8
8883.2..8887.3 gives 45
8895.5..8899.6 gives 45.6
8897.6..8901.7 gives 45.5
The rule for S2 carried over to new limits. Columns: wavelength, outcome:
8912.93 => 46.69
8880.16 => 44.06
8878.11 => 44.06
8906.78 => 46.96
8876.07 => 44.16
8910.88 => 46.77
